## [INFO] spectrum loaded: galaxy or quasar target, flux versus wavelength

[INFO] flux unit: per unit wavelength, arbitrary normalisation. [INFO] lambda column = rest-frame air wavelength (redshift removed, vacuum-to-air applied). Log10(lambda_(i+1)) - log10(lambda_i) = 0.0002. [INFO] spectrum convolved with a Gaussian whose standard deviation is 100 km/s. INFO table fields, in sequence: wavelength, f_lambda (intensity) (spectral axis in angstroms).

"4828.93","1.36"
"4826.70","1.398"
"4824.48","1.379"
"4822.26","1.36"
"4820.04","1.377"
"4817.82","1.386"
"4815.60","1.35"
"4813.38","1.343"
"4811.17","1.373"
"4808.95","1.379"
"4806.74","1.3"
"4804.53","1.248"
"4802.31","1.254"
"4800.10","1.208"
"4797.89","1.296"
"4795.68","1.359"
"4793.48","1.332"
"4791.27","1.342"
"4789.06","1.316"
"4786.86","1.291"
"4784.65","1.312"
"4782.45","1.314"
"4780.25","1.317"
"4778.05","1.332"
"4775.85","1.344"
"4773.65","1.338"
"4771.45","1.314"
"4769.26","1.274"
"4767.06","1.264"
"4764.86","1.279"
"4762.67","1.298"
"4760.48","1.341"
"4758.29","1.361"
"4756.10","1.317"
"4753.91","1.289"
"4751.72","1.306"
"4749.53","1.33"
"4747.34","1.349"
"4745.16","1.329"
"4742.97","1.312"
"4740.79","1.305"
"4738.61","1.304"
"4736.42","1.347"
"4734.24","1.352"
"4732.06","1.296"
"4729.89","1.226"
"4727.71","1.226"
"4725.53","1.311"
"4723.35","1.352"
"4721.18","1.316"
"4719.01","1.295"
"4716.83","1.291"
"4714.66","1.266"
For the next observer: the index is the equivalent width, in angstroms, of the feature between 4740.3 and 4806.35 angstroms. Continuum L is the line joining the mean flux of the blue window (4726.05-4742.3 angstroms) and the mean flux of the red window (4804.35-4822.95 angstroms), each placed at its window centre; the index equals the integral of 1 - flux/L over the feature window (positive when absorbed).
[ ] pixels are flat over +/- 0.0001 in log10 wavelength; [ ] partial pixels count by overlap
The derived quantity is 0.7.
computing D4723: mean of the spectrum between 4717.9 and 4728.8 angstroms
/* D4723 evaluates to 1.3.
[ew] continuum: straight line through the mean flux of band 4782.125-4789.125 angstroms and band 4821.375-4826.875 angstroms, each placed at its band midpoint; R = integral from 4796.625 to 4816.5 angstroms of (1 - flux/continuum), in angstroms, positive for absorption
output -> 0.6 angstroms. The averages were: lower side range 1.31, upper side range 1.38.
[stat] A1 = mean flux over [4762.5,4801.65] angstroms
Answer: 1.31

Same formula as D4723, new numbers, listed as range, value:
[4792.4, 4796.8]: 1.35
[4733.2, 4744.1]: 1.32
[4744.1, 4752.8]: 1.33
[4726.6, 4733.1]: 1.25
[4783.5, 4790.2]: 1.31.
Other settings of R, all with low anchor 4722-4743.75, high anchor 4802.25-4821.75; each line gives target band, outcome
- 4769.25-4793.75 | 0.1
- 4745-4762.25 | -0.2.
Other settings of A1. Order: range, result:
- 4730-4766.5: 1.32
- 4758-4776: 1.31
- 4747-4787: 1.31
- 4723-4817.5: 1.31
